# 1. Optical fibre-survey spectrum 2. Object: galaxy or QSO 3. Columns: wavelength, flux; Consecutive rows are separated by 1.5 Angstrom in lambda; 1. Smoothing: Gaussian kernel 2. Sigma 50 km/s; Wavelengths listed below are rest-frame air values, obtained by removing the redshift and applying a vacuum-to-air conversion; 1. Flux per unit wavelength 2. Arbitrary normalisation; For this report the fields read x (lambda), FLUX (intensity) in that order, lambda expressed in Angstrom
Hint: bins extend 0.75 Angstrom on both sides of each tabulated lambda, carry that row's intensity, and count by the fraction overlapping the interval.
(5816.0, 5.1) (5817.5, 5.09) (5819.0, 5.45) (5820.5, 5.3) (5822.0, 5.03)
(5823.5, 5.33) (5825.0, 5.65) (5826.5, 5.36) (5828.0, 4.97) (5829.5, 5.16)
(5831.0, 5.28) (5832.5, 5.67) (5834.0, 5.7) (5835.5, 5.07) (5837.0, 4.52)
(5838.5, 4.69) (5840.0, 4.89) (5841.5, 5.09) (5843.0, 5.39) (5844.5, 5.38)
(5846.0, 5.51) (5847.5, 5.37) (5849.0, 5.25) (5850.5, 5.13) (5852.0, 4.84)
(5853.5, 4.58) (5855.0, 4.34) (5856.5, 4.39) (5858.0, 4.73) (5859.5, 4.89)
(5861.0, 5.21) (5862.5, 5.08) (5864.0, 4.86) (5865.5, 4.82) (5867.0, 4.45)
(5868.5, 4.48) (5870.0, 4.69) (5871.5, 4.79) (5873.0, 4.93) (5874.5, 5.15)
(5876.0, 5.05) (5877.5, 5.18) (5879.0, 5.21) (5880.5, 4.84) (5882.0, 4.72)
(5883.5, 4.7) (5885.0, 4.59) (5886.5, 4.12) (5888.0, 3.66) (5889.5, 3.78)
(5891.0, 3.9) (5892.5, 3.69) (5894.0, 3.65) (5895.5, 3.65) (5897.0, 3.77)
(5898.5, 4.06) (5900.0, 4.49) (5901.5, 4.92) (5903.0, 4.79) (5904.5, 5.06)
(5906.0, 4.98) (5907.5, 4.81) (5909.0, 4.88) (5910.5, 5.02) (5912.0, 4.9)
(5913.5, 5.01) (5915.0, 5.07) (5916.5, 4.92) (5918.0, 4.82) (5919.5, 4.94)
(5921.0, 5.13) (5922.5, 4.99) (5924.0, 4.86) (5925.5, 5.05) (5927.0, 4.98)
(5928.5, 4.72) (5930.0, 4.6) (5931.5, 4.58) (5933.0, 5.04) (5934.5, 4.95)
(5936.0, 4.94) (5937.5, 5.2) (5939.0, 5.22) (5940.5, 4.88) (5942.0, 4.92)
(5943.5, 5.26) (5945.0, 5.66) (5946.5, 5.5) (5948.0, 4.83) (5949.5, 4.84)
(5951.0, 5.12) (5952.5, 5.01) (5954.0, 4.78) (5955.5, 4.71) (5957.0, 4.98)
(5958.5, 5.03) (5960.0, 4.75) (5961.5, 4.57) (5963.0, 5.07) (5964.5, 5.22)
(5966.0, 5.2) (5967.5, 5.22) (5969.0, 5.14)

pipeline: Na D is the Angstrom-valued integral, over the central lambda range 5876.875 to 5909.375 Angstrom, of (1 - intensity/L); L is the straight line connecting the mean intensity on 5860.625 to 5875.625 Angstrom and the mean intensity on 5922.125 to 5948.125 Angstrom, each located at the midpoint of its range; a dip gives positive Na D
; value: 3.2 Angstrom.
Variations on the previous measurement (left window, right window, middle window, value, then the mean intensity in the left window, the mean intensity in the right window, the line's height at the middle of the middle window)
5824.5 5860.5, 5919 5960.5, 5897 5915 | 0.85 Angstrom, 5.07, 4.98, 5.01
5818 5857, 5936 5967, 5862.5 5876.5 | 0.80 Angstrom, 5.13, 5.04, 5.11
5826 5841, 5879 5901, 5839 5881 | -2.50 Angstrom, 5.13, 4.16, 4.67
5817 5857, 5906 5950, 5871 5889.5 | 1.30 Angstrom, 5.13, 4.98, 5.06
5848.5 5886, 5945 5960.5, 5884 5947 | 2.73 Angstrom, 4.83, 4.99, 4.92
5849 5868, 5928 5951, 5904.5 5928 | -0.03 Angstrom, 4.79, 5.02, 4.95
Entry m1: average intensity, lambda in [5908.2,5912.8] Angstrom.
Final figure 4.93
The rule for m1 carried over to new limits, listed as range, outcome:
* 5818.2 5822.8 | 5.26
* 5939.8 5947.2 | 5.24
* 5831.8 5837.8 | 5.23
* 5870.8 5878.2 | 5.02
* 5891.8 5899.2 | 3.76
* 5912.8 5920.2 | 4.95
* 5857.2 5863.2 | 4.97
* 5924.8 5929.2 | 4.92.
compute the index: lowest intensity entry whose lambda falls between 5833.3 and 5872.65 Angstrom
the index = 4.34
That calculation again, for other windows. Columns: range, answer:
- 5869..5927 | 3.65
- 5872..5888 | 3.66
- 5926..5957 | 4.58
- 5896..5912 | 3.77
